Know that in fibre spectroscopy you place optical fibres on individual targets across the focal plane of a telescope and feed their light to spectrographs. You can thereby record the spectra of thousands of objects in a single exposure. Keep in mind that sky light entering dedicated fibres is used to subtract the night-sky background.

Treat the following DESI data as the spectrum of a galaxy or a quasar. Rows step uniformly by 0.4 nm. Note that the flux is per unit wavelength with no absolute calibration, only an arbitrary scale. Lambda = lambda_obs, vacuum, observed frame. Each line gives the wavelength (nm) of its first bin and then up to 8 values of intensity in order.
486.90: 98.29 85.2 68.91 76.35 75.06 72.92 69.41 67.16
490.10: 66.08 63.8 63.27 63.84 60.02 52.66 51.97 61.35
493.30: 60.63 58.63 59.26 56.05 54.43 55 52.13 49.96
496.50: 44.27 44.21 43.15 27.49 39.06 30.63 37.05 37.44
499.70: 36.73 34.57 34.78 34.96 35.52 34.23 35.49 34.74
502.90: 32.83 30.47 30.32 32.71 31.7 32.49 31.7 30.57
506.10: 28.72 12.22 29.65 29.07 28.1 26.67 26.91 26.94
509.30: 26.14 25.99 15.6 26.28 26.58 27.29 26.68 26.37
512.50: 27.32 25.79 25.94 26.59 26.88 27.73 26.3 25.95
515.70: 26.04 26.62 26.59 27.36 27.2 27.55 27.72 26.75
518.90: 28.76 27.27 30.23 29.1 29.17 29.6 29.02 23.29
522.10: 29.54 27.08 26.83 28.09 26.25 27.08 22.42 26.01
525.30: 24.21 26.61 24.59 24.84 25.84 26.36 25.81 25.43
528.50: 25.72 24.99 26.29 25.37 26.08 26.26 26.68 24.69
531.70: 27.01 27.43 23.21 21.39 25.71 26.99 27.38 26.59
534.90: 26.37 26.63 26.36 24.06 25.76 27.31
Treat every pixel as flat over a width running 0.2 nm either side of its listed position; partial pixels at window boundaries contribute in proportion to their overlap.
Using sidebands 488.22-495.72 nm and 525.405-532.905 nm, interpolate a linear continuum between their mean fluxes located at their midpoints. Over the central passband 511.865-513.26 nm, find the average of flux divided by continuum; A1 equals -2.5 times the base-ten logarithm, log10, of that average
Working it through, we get 0.494 mag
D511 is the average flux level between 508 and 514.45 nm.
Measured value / 25.9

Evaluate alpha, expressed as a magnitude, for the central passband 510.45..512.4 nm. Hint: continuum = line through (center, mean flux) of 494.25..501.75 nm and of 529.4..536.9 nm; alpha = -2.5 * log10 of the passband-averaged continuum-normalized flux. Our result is 0.31 mag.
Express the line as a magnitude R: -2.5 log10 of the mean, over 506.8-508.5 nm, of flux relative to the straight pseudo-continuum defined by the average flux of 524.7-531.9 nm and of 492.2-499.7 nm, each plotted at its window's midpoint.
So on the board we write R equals 0.38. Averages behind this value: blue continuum 47.7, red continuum 25.7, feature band 28.1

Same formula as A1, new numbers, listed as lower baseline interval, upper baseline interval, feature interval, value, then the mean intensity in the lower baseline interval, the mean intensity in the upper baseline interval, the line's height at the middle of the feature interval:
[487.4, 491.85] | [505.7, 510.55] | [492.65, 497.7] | 0.07 mag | 68.4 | 25.4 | 55.5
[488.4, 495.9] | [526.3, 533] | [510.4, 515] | 0.48 mag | 61.1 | 25.6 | 41.6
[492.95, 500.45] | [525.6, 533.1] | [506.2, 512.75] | 0.42 mag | 45.7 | 25.5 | 37.8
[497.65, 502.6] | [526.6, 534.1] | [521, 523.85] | 0.03 mag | 35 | 25.7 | 28.1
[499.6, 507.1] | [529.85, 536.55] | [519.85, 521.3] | -0.04 mag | 31.7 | 25.8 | 28.3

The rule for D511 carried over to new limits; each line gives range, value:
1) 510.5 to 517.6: 26.7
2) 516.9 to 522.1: 28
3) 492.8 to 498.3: 50.2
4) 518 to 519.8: 28.1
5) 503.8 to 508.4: 28.5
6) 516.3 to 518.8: 27.3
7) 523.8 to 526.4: 25.2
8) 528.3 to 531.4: 25.8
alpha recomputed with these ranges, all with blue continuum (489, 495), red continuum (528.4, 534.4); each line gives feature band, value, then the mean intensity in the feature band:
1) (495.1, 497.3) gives 0.18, 48.6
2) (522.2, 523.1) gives 0.23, 27.2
